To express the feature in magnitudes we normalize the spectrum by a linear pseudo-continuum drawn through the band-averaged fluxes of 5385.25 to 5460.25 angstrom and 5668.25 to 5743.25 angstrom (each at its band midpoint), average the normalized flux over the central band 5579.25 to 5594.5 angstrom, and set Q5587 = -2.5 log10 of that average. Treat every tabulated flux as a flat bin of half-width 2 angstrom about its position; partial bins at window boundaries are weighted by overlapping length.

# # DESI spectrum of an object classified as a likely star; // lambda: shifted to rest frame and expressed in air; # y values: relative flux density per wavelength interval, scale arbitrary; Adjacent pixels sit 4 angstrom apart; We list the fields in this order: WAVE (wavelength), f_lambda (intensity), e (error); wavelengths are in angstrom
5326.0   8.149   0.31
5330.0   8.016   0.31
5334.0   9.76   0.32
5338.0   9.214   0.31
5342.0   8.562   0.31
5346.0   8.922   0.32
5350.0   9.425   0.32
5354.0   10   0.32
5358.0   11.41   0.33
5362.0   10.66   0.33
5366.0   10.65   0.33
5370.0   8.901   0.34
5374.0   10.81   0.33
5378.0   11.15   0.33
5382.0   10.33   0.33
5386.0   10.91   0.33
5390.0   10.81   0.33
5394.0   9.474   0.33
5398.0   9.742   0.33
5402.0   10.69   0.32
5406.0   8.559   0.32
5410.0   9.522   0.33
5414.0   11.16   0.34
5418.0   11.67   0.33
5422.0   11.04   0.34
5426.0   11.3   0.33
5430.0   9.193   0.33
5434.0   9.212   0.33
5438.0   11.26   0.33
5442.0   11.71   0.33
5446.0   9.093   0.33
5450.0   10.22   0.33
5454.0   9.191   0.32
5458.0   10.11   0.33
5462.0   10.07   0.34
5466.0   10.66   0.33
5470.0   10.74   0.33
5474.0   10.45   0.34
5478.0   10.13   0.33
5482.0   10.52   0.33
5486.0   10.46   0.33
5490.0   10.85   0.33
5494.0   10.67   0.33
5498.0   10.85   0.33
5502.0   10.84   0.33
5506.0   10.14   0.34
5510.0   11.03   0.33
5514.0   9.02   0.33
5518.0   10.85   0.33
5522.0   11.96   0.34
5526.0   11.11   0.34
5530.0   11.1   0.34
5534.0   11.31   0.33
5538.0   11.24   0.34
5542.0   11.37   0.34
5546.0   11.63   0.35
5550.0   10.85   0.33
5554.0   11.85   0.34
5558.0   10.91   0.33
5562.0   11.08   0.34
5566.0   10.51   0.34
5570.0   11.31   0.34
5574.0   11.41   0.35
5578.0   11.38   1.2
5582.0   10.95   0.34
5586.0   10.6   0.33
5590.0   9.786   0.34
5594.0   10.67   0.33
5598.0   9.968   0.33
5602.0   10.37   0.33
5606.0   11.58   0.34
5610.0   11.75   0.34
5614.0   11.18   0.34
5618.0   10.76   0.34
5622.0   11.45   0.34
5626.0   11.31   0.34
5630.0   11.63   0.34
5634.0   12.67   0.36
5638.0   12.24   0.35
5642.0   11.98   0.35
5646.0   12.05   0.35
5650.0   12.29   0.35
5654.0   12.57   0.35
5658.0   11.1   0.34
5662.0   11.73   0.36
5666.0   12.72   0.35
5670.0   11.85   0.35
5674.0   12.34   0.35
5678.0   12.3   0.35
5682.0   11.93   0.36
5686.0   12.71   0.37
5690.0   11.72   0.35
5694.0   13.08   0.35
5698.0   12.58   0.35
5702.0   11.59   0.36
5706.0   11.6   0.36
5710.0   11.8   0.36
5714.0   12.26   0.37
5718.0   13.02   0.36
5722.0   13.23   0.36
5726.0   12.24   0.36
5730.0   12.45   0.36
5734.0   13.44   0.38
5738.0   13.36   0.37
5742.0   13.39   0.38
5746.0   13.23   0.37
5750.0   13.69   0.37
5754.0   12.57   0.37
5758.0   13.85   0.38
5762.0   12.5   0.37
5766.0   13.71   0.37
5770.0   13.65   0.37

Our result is 0.10 mag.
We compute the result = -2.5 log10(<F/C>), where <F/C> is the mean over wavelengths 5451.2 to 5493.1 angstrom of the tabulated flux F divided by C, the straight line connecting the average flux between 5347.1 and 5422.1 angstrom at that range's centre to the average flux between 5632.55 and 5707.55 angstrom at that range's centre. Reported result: 0.06 mag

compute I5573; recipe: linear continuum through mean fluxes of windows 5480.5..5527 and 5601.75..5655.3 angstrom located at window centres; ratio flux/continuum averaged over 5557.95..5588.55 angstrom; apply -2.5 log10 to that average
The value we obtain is 0.026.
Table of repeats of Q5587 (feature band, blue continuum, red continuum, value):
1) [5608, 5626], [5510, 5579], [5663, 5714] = 0.03 mag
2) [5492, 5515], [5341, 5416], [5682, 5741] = 0.05 mag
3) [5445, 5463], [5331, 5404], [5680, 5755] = 0.10 mag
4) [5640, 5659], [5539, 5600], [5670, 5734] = -0.02 mag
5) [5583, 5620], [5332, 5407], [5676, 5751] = 0.10 mag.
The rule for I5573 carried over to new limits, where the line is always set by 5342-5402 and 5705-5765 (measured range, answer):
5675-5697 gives 0.01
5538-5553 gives 0.02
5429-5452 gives 0.06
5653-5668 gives 0.03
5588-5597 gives 0.16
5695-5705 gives 0.04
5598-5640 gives 0.06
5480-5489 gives 0.05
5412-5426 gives -0.08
